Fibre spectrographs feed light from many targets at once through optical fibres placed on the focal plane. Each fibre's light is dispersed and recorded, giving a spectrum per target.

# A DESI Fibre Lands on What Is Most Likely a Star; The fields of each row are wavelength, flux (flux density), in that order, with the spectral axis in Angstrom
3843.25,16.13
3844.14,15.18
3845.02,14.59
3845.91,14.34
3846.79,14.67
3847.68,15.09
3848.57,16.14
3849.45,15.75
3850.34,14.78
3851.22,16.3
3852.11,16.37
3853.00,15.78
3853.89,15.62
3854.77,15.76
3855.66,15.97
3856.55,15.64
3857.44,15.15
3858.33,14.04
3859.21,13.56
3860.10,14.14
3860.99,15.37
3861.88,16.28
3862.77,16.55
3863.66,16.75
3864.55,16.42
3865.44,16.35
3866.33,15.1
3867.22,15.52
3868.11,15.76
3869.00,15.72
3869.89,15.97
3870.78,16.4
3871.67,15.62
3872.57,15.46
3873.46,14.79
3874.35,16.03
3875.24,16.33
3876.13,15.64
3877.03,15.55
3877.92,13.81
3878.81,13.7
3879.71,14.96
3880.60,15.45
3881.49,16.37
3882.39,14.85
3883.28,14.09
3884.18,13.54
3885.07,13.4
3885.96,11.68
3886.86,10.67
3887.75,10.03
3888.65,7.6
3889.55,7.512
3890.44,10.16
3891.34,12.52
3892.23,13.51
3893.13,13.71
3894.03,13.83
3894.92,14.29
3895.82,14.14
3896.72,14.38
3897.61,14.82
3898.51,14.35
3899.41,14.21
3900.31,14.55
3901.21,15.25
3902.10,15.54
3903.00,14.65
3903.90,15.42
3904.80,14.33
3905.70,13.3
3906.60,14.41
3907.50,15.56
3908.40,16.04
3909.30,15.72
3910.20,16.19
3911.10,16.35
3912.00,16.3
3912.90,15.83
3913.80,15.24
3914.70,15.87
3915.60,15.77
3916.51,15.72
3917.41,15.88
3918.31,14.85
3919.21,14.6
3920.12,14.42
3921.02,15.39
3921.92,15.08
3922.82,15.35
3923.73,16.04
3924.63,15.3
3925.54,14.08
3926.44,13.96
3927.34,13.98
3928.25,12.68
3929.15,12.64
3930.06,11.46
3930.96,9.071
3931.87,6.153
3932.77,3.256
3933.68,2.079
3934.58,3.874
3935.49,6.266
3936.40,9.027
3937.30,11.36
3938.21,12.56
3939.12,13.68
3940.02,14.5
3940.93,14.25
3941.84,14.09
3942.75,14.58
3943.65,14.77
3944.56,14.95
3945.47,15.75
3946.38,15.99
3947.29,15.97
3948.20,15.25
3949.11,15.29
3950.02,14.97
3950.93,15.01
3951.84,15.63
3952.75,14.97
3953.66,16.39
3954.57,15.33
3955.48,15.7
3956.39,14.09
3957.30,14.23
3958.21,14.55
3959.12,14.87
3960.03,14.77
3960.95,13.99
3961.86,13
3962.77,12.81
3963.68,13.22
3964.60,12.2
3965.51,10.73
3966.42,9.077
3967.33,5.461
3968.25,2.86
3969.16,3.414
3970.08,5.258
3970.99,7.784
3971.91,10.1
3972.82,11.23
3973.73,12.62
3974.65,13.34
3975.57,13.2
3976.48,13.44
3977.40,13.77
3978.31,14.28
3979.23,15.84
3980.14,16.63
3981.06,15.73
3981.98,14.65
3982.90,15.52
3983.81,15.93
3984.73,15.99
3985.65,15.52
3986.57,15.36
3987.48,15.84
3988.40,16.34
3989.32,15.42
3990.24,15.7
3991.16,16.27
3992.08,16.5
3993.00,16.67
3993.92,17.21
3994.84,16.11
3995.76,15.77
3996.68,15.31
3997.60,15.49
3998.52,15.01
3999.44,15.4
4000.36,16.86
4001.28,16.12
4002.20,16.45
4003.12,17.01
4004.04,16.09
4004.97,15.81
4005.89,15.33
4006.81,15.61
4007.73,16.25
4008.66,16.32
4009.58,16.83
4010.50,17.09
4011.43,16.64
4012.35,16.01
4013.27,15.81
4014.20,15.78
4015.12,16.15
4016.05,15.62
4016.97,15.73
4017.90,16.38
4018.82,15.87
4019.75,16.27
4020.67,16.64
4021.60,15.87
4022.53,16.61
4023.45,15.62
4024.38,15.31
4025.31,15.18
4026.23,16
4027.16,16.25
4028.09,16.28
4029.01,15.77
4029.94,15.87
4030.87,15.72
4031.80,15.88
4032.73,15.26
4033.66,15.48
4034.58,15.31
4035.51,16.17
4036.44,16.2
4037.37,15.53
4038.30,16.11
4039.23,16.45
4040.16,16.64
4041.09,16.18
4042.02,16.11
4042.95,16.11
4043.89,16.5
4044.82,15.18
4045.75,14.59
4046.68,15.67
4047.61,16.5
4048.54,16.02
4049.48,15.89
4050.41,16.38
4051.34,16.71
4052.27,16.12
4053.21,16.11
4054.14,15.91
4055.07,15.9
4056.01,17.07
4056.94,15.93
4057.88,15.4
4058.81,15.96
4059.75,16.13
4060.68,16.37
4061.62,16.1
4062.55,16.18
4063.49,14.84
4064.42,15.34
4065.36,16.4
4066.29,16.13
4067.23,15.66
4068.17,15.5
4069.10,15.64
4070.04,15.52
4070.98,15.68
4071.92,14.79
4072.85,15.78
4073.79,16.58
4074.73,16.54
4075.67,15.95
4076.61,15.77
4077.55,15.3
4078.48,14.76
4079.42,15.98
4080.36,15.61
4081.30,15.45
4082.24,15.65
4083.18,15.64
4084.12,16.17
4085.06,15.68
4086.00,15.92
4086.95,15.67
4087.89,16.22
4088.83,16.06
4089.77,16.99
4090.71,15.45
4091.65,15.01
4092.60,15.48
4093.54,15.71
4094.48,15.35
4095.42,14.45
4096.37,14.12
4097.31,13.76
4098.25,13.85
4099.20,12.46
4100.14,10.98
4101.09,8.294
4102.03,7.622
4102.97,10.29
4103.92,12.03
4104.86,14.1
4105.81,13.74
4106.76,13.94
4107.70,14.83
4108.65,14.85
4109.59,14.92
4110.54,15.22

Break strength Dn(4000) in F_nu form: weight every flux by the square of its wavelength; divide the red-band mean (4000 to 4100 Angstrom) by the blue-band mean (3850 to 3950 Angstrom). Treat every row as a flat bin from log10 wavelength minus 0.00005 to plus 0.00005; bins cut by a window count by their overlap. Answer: 1.2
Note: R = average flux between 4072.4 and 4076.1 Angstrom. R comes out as 16.2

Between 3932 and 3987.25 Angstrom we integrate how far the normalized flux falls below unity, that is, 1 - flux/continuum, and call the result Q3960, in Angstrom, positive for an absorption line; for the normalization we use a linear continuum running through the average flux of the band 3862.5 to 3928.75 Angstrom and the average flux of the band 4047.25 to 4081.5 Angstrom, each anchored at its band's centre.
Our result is 8.9 Angstrom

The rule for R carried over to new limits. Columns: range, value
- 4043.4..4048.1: 15.7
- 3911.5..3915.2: 15.8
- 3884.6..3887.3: 12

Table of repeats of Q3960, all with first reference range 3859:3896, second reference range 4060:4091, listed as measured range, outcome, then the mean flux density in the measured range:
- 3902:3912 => -0.53 Angstrom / 15.3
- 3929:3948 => 4.46 Angstrom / 11.3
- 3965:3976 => 4.57 Angstrom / 8.76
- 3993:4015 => -1.25 Angstrom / 16.1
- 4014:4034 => -0.63 Angstrom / 15.9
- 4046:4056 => -0.33 Angstrom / 16.1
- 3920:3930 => 0.21 Angstrom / 14.3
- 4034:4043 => -0.32 Angstrom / 16.1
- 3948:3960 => -0.18 Angstrom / 15.1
